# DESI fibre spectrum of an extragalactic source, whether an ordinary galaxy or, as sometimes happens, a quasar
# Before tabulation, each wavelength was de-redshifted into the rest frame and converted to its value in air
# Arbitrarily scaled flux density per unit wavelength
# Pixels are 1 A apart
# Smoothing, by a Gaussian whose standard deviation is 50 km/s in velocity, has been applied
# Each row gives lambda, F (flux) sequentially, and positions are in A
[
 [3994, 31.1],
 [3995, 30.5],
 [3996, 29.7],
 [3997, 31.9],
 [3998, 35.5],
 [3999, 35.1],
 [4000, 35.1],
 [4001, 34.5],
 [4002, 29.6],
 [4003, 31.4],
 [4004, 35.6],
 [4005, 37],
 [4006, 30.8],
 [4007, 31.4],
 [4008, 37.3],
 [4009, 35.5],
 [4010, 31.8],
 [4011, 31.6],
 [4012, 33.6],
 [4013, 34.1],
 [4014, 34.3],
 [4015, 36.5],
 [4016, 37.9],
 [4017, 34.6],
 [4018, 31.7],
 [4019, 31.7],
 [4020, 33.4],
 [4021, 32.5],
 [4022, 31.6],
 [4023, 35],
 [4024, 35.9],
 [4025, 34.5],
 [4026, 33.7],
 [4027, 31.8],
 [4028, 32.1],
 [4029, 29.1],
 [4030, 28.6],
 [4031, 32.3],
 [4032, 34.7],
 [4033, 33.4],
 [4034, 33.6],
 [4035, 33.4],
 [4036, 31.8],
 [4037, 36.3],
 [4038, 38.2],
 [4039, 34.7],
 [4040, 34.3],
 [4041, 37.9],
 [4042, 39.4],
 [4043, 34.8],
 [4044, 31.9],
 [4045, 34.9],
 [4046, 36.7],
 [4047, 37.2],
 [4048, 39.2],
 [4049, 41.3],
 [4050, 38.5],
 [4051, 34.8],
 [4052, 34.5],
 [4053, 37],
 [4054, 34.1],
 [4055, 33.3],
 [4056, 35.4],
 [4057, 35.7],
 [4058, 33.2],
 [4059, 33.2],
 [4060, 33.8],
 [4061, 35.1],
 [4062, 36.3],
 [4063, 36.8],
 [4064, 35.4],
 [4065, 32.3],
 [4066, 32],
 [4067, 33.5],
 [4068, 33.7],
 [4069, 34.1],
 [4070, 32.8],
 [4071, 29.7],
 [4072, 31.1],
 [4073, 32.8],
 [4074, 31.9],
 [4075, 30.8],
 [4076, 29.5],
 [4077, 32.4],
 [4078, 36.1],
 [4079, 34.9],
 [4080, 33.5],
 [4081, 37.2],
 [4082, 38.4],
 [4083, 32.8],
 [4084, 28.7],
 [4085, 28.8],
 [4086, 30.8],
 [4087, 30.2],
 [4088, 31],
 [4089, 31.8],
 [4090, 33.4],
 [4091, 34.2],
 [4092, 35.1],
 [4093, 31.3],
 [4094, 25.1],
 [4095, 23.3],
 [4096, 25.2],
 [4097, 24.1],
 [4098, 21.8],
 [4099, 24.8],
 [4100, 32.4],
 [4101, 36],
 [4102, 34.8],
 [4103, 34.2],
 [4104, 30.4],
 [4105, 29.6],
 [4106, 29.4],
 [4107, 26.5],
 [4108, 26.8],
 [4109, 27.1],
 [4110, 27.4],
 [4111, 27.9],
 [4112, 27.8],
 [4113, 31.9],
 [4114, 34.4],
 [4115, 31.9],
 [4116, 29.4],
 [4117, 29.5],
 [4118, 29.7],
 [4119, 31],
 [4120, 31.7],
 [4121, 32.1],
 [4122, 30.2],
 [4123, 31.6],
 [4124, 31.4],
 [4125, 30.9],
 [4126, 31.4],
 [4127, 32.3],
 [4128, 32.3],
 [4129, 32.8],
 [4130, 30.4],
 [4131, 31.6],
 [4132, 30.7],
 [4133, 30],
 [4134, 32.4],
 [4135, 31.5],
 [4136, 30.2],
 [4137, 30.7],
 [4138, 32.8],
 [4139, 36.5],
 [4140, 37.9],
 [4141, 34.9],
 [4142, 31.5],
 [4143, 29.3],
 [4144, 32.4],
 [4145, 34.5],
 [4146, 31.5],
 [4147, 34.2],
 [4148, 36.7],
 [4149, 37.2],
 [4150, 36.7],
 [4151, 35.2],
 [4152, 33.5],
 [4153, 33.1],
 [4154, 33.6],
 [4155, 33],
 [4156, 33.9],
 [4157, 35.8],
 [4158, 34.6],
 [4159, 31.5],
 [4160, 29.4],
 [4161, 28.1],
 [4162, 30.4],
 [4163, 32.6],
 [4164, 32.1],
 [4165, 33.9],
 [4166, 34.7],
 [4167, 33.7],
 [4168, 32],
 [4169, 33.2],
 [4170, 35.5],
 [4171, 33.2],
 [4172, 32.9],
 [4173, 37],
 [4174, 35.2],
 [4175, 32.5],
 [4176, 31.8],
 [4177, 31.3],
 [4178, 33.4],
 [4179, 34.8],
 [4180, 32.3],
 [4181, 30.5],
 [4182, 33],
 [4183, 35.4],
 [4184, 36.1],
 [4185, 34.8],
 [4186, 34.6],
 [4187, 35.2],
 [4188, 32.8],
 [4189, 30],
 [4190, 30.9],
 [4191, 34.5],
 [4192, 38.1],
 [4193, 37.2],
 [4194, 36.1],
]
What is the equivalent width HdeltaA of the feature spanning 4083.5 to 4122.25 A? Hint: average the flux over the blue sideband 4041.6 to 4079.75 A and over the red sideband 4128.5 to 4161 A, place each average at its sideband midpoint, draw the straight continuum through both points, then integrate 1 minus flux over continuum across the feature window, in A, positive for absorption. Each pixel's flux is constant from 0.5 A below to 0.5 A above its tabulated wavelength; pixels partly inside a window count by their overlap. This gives 4.6 A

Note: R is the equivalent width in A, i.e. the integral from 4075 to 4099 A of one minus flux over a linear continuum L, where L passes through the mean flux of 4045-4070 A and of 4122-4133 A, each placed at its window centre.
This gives 2.1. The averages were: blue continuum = 35.2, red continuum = 31.4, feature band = 30.7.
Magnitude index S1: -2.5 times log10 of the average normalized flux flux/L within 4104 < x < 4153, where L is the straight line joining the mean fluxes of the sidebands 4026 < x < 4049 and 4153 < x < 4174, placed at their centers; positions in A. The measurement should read 0.06 mag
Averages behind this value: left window 34.5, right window 33.1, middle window 31.7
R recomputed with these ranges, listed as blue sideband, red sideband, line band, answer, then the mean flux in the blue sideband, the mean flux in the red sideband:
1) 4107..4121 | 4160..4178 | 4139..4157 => -1.4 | 29.7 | 32.9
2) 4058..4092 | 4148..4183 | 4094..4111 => 2.5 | 33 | 33.4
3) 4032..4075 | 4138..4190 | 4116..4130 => 1.1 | 34.7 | 33.5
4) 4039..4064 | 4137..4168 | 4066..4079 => 1.0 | 35.8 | 33.4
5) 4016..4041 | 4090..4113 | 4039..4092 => -4.9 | 33.5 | 29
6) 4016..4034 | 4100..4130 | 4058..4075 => -0.7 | 32.9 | 30.8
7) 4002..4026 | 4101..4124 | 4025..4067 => -2.6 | 33.8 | 30.4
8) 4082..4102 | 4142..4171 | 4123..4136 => 0.2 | 29.9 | 33.3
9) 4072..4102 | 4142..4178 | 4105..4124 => 1.2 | 31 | 33.3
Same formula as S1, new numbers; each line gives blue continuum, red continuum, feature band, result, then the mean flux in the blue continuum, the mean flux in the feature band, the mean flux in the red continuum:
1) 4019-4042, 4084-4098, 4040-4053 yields -0.13 mag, 33.7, 36.7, 29.3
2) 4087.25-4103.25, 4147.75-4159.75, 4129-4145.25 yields 0.03 mag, 29.8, 32.3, 34.4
